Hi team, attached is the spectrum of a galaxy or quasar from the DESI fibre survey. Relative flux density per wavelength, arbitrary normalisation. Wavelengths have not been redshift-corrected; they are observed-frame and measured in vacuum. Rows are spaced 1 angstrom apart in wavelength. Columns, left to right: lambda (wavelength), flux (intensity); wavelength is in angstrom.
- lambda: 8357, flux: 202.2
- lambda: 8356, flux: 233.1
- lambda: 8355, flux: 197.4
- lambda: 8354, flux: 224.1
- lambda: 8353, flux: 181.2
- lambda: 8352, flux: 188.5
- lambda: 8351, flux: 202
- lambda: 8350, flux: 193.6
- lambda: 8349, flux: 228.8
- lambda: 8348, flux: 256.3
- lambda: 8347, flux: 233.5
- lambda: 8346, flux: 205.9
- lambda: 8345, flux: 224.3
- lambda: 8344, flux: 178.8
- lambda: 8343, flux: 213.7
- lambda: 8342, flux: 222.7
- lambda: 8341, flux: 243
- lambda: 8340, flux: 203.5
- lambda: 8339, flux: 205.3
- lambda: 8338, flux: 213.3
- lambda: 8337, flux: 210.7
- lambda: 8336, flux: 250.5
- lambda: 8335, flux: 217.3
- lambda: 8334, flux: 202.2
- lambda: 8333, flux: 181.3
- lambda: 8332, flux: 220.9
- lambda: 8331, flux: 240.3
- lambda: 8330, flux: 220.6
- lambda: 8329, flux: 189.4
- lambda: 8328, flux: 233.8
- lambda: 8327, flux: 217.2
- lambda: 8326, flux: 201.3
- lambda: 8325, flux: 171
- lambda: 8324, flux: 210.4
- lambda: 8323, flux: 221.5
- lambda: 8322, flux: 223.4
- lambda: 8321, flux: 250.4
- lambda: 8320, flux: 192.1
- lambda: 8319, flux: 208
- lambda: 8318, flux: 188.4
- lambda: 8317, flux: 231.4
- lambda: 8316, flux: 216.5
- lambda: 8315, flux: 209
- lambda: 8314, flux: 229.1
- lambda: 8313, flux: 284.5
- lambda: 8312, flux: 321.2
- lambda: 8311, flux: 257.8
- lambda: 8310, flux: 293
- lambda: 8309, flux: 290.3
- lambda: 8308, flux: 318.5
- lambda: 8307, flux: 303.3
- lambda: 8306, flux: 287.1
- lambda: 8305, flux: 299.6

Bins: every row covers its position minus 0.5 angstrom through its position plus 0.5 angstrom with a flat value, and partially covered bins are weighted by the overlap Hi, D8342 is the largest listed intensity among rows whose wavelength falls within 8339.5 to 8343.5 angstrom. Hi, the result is 243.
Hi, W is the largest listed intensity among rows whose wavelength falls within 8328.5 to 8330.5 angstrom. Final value 220.6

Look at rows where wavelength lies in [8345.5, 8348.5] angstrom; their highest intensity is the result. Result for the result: 256.3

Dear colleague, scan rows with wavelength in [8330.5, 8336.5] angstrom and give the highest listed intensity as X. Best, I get 250.5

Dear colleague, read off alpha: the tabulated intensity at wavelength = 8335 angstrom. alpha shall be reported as 217.3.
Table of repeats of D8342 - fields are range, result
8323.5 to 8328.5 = 233.8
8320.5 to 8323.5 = 250.4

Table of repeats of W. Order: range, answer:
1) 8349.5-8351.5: 202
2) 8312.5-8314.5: 284.5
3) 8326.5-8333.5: 240.3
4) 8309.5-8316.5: 321.2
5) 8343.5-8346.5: 224.3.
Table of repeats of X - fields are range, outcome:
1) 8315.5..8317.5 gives 231.4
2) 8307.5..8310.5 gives 318.5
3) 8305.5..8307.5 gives 303.3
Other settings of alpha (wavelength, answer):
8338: 213.3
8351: 202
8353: 181.2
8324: 210.4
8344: 178.8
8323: 221.5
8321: 250.4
